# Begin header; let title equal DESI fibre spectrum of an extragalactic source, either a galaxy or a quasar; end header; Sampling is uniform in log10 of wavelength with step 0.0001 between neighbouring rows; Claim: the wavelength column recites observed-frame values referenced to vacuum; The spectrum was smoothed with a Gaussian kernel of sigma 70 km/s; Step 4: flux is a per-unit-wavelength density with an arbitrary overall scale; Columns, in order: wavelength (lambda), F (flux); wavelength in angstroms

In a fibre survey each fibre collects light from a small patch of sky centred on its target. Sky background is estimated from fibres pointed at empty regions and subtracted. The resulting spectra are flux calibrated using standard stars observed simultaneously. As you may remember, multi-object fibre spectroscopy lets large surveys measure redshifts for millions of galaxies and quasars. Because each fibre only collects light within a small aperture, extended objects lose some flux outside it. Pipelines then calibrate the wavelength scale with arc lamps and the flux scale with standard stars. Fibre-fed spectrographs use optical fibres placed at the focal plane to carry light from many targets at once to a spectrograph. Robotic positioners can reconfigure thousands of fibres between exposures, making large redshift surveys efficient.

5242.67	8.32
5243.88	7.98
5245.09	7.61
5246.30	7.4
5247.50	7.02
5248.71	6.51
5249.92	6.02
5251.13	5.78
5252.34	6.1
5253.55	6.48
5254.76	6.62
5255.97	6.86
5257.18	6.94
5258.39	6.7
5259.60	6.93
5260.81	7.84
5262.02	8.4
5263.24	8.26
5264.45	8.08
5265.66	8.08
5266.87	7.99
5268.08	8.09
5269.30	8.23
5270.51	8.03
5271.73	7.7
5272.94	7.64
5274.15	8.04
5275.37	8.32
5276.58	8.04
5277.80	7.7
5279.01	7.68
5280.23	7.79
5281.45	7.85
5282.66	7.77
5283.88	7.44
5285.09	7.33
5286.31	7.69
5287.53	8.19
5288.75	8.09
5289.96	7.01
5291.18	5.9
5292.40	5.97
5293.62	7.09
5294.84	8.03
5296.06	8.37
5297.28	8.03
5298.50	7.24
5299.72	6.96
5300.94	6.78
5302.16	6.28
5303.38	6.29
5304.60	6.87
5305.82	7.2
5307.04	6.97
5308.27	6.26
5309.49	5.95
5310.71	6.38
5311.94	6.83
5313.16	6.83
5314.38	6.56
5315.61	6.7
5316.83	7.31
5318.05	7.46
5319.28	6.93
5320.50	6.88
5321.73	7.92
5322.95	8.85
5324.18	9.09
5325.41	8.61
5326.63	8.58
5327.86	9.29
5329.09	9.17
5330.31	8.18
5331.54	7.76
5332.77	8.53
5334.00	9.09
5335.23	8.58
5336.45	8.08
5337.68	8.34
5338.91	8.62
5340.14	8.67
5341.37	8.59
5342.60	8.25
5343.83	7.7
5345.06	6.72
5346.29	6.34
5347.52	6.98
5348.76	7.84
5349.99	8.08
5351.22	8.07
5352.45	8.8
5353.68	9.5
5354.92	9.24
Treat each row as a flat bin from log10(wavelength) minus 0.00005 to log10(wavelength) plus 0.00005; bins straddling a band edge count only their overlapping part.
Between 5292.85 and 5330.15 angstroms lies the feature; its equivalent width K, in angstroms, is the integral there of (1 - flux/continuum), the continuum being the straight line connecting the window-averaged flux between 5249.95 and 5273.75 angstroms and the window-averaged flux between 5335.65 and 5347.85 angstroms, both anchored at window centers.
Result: 1.41 angstroms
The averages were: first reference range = 7.38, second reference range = 7.87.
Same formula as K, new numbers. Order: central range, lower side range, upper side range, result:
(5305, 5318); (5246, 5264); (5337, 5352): 1.4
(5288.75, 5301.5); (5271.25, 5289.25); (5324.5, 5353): 1.2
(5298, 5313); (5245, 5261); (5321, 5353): 2.0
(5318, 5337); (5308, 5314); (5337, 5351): -3.1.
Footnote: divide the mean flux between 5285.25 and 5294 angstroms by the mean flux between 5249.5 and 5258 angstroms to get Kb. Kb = 1.11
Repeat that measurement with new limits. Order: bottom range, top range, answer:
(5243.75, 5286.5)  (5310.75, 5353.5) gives 1.06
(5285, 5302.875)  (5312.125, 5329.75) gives 1.08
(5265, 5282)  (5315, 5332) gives 1.01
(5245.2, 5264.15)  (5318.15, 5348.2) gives 1.17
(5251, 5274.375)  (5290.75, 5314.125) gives 0.92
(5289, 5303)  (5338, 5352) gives 1.11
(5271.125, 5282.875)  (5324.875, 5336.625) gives 1.10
